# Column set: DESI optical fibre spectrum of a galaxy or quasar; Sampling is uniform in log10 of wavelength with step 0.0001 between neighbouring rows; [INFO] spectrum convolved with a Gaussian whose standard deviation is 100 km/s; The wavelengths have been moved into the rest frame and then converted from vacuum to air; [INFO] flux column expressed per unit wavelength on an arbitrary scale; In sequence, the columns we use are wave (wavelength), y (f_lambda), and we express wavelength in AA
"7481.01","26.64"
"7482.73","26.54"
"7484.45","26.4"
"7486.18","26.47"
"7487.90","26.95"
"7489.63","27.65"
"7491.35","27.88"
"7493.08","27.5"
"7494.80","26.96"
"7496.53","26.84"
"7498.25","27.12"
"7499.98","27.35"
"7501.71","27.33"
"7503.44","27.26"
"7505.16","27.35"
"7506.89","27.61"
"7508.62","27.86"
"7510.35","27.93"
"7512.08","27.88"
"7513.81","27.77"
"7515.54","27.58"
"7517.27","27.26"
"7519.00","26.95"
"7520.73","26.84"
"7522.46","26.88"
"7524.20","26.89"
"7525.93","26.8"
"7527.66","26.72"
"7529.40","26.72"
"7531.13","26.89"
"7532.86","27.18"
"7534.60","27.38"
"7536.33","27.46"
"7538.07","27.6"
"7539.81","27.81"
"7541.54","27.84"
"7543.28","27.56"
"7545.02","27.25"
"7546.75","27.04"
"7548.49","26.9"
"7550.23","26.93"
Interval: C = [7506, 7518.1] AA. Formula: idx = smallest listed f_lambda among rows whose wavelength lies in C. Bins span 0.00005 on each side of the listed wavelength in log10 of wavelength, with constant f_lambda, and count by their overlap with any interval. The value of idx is 27.26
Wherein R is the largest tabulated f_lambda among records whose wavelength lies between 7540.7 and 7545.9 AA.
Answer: 27.84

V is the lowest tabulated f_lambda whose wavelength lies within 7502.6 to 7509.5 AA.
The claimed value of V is 27.26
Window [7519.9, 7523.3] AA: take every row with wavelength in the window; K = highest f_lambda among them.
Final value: 26.88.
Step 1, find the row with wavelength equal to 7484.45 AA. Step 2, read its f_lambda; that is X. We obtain 26.4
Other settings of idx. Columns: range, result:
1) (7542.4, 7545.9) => 27.25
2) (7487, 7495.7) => 26.95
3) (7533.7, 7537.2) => 27.38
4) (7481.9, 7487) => 26.4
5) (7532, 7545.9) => 27.18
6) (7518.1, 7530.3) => 26.72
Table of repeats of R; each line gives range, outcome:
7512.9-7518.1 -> 27.77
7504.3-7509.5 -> 27.86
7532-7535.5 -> 27.38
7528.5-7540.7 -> 27.81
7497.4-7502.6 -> 27.35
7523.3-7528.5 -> 26.89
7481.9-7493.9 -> 27.88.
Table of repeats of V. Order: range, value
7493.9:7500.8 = 26.84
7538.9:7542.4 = 27.81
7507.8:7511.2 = 27.86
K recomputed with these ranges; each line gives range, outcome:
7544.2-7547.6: 27.25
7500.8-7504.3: 27.33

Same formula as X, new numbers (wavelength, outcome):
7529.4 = 26.72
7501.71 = 27.33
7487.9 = 26.95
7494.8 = 26.96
